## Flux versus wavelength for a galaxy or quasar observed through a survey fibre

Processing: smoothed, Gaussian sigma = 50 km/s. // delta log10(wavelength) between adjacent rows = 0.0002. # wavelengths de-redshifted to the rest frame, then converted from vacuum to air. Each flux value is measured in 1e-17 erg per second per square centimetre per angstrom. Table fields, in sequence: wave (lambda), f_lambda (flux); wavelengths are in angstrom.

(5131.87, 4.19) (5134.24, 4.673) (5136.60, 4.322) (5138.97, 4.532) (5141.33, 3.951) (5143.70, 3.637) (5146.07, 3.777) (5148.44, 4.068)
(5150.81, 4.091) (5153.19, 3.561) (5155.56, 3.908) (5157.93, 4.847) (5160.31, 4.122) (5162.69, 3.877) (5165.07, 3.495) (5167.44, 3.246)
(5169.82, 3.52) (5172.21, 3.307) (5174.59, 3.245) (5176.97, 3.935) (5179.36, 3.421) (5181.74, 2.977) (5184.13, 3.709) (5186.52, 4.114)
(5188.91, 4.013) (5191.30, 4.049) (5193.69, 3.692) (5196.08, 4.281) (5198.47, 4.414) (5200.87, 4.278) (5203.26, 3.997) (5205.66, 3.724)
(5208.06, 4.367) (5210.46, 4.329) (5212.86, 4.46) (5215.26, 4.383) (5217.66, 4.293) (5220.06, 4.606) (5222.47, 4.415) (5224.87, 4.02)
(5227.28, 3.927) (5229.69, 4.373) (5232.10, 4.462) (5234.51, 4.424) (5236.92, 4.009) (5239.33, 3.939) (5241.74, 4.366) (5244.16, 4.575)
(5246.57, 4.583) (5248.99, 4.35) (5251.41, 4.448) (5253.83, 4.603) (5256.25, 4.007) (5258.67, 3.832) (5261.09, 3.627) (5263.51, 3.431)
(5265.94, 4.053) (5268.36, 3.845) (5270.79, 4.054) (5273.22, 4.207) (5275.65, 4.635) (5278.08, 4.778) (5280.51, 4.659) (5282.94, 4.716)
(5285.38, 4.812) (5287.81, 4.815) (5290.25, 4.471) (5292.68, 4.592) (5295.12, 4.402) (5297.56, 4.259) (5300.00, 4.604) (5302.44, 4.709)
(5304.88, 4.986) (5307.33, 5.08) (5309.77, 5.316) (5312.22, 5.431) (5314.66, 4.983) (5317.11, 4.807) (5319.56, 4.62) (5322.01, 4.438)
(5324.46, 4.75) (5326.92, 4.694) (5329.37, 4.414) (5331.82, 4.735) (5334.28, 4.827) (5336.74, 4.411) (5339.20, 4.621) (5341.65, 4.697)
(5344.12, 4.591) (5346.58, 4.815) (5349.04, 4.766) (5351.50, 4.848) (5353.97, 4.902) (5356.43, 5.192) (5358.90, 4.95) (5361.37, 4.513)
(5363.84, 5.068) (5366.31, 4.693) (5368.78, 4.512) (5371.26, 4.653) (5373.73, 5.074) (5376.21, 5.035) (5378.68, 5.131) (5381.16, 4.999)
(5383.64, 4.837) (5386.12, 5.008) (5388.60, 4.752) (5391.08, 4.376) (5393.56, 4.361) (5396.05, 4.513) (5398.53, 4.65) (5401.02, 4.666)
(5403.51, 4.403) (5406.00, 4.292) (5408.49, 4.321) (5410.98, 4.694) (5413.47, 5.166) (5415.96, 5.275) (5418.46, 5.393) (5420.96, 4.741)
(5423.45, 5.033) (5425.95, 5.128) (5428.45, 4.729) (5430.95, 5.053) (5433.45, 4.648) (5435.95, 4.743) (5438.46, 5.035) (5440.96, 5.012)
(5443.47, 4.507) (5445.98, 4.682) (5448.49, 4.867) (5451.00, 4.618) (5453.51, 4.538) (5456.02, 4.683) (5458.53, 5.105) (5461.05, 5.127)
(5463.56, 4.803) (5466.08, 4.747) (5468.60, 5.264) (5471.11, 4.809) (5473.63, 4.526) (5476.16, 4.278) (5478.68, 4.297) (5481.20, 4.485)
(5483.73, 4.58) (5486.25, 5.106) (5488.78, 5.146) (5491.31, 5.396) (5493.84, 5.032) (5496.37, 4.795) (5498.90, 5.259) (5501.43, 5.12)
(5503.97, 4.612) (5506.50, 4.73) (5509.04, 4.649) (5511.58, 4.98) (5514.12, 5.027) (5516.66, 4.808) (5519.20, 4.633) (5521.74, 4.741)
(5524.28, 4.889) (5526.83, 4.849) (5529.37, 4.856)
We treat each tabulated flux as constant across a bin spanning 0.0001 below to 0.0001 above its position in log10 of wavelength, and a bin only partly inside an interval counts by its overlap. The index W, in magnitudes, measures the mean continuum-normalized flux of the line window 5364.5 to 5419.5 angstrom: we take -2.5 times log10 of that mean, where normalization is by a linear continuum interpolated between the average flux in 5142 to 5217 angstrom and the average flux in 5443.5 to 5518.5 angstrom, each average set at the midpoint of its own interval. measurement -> -0.05 mag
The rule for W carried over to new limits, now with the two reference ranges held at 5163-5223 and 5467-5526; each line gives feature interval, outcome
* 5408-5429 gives -0.08 mag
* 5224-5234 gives -0.05 mag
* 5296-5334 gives -0.12 mag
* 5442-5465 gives -0.02 mag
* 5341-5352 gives -0.08 mag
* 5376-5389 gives -0.11 mag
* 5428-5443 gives -0.05 mag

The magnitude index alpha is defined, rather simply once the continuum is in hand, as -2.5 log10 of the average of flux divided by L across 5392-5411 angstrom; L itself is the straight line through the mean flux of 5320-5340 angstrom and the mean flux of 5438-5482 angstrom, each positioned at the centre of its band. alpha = 0.05 mag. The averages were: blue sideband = 4.61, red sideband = 4.74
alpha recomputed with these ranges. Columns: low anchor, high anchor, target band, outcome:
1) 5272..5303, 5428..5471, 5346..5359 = -0.05 mag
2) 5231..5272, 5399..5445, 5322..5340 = -0.04 mag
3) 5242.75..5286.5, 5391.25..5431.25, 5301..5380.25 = -0.07 mag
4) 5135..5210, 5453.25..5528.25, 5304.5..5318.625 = -0.18 mag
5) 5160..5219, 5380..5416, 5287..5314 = -0.12 mag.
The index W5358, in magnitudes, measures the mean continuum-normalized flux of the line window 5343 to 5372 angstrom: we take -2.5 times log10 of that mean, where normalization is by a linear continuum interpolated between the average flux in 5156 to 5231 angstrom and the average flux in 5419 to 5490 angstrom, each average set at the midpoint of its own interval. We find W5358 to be -0.070 mag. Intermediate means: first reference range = 3.98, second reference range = 4.8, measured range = 4.8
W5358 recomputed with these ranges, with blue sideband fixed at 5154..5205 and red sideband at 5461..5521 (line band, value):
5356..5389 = -0.10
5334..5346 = -0.07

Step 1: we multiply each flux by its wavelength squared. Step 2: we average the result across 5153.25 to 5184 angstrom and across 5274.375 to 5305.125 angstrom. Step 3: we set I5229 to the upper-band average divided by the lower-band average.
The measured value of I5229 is 1.3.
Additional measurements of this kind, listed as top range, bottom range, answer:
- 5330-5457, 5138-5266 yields 1.27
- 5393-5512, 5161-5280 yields 1.29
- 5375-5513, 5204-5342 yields 1.15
